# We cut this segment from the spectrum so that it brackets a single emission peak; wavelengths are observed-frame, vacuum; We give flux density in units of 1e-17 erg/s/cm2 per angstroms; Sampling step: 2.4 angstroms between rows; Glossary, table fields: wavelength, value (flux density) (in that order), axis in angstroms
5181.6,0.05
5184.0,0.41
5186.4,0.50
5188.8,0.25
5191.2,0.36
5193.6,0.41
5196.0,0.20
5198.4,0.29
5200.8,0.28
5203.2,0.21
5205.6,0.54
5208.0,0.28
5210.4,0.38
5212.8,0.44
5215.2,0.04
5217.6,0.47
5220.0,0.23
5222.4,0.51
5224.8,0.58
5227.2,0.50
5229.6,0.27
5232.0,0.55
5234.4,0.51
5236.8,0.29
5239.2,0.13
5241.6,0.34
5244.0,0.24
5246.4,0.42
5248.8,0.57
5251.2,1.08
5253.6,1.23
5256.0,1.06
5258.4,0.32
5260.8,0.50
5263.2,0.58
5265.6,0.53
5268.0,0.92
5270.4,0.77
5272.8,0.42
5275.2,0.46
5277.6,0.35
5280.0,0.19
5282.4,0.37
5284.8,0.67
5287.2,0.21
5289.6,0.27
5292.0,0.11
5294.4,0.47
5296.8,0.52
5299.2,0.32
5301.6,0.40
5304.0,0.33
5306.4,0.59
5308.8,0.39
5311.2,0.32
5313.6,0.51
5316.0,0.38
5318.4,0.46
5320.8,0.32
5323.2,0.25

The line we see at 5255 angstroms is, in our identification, Mg II 2798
